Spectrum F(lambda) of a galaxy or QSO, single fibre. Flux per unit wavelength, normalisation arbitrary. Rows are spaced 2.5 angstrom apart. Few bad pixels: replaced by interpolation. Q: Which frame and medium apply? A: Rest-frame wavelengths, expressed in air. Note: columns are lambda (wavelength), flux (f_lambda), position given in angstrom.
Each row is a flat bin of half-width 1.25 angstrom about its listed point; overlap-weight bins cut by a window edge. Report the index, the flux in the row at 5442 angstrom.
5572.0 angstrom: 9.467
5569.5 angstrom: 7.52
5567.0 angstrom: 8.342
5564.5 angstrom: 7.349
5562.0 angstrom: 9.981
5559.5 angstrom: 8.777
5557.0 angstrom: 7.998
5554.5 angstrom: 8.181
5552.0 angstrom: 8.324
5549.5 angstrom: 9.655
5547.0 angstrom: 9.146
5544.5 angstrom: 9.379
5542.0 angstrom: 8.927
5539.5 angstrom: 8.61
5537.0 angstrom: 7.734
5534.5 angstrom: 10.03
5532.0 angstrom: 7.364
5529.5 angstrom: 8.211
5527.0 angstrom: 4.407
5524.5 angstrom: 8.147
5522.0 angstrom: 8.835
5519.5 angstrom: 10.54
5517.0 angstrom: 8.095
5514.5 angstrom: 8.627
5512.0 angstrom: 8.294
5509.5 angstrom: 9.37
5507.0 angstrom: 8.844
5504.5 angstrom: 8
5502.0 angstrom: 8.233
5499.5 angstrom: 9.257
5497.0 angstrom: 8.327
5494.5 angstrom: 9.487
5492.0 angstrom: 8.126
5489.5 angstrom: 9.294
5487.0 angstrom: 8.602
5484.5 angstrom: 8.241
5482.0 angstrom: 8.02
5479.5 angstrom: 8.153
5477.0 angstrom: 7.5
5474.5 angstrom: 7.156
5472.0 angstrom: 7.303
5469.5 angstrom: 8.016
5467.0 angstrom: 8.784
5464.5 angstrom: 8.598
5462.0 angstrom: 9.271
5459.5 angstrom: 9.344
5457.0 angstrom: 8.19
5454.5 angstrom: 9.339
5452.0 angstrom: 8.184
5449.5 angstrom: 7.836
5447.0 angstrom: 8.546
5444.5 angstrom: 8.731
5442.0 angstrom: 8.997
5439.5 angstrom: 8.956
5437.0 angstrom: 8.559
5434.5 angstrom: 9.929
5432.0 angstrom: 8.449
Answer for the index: 8.997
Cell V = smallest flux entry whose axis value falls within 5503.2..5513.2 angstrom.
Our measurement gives 8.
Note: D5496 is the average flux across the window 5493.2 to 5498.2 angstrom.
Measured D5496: 8.9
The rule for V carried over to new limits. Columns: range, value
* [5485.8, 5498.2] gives 8.126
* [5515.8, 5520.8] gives 8.095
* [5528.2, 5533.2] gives 7.364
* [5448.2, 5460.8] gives 7.836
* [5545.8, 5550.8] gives 9.146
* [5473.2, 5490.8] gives 7.156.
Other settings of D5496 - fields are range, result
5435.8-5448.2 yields 8.76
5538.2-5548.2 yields 9.01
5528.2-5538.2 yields 8.32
